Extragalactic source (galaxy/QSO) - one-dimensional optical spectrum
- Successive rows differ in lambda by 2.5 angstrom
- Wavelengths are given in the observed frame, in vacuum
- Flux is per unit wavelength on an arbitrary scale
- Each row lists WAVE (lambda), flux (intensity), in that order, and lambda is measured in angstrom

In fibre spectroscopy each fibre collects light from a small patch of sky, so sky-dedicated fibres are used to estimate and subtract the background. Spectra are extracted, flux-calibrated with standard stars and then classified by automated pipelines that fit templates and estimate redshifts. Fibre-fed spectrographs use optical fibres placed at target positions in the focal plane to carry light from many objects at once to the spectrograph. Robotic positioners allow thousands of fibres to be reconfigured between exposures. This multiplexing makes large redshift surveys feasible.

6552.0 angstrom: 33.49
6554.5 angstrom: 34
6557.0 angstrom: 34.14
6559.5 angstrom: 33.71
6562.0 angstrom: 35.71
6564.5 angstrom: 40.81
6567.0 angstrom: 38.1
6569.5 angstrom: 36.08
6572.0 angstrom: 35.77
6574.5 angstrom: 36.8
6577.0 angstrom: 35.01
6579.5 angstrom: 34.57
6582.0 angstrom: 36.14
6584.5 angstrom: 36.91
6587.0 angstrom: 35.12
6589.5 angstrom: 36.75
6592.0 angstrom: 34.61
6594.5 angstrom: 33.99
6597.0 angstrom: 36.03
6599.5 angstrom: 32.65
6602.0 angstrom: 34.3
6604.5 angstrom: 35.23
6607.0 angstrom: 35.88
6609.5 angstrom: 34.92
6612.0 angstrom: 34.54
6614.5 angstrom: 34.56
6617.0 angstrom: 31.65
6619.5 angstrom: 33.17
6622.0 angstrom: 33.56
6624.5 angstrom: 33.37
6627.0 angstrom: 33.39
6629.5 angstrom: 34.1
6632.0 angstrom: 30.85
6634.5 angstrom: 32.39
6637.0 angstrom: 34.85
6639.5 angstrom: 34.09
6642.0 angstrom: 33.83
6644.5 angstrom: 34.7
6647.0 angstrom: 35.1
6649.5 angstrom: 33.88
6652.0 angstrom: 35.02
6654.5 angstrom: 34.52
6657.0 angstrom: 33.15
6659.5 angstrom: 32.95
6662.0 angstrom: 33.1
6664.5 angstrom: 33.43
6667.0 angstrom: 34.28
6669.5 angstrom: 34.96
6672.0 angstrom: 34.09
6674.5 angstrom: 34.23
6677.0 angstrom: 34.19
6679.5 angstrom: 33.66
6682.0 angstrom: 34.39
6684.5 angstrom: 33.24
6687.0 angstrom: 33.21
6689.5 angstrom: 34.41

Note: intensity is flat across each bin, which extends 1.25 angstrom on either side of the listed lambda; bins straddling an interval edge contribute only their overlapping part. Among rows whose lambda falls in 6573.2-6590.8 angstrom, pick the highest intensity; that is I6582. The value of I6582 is 36.91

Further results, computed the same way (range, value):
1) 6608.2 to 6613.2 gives 34.92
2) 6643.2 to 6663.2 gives 35.1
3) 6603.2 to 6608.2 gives 35.88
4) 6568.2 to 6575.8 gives 36.8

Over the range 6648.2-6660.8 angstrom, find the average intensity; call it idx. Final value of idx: 33.9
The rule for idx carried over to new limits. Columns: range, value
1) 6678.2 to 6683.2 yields 34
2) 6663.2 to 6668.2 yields 33.8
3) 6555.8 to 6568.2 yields 36.5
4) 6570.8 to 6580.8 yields 35.5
